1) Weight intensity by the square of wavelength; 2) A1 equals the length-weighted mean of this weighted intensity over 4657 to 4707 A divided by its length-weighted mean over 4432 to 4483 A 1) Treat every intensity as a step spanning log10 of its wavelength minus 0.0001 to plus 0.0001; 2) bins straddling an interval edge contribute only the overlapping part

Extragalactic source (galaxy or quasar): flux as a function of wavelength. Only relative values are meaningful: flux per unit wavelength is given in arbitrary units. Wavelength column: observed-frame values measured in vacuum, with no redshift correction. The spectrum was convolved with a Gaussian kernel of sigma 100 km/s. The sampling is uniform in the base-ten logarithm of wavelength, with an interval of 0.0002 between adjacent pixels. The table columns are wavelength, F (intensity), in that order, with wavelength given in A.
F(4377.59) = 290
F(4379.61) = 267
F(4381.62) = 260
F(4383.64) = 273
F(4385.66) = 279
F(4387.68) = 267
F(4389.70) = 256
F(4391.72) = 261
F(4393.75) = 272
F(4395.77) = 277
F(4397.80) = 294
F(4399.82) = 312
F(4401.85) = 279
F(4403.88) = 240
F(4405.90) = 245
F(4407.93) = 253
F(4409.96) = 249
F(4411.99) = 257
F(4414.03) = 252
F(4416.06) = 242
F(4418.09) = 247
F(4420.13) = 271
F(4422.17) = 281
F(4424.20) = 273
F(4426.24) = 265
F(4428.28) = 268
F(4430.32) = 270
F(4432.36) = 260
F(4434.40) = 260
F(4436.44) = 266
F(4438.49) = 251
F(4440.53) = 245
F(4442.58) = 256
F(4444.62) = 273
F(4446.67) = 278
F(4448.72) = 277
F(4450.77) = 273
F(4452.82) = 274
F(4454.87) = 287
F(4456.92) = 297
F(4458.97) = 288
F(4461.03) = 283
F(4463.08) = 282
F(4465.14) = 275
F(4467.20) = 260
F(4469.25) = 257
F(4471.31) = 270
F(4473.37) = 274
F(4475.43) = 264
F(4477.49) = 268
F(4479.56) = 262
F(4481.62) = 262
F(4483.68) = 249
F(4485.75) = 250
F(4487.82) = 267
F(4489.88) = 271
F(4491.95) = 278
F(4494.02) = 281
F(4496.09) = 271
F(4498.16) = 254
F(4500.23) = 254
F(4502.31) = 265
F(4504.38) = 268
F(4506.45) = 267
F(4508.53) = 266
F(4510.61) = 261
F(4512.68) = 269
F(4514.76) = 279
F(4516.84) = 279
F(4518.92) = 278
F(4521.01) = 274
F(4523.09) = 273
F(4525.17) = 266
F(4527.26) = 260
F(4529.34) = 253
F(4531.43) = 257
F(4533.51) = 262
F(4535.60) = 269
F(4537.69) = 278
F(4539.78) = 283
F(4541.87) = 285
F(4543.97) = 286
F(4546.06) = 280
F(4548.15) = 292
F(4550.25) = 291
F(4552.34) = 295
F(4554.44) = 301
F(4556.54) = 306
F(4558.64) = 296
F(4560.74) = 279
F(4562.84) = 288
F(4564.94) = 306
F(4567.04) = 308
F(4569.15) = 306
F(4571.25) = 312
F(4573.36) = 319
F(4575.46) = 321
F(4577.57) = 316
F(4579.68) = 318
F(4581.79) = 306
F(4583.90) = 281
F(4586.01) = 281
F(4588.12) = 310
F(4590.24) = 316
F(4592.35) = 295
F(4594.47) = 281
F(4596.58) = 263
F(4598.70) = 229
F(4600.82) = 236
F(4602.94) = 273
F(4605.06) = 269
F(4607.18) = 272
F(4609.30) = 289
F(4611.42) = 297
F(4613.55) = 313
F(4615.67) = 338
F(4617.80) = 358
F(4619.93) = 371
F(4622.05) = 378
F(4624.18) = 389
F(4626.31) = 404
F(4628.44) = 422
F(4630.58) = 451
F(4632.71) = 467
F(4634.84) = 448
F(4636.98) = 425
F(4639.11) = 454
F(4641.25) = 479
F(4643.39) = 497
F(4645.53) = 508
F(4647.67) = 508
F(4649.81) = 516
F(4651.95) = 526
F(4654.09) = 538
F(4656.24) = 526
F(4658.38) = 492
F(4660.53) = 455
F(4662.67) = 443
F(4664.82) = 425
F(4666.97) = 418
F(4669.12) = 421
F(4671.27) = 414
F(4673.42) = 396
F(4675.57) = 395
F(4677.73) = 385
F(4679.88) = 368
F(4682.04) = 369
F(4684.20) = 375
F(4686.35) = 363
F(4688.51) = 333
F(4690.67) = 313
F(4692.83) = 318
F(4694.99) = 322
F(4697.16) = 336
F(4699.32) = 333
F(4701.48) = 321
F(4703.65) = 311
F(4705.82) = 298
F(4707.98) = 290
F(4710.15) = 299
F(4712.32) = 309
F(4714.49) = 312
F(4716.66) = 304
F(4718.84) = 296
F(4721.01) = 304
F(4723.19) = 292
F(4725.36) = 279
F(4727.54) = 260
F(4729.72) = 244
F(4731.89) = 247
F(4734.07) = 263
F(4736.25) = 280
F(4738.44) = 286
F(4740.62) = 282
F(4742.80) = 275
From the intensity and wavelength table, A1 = 1.5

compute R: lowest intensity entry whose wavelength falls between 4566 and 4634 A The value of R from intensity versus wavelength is 229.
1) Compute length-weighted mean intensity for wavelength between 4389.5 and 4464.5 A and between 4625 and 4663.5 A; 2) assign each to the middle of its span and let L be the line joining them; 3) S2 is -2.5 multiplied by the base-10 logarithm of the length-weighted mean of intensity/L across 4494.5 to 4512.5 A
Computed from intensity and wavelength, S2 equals 0.28 mag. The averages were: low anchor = 268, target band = 264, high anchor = 475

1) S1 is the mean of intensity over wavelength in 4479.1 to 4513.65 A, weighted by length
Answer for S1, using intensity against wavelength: 265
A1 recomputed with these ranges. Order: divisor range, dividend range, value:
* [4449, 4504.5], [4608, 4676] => 1.71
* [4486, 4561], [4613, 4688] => 1.65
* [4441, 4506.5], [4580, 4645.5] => 1.38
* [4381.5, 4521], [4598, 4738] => 1.50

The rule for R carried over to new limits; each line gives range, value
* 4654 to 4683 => 368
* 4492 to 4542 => 253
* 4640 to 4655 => 479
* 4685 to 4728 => 260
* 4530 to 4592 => 257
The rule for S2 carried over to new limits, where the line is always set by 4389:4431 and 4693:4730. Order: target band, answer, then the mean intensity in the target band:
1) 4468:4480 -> 0.03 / 266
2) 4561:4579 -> -0.09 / 308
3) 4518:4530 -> 0.05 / 268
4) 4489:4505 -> 0.03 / 268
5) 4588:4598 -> -0.01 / 289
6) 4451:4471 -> -0.03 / 278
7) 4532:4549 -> 0.01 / 279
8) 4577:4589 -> -0.06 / 301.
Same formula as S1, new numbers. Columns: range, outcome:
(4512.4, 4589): 288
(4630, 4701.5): 423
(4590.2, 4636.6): 336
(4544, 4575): 299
